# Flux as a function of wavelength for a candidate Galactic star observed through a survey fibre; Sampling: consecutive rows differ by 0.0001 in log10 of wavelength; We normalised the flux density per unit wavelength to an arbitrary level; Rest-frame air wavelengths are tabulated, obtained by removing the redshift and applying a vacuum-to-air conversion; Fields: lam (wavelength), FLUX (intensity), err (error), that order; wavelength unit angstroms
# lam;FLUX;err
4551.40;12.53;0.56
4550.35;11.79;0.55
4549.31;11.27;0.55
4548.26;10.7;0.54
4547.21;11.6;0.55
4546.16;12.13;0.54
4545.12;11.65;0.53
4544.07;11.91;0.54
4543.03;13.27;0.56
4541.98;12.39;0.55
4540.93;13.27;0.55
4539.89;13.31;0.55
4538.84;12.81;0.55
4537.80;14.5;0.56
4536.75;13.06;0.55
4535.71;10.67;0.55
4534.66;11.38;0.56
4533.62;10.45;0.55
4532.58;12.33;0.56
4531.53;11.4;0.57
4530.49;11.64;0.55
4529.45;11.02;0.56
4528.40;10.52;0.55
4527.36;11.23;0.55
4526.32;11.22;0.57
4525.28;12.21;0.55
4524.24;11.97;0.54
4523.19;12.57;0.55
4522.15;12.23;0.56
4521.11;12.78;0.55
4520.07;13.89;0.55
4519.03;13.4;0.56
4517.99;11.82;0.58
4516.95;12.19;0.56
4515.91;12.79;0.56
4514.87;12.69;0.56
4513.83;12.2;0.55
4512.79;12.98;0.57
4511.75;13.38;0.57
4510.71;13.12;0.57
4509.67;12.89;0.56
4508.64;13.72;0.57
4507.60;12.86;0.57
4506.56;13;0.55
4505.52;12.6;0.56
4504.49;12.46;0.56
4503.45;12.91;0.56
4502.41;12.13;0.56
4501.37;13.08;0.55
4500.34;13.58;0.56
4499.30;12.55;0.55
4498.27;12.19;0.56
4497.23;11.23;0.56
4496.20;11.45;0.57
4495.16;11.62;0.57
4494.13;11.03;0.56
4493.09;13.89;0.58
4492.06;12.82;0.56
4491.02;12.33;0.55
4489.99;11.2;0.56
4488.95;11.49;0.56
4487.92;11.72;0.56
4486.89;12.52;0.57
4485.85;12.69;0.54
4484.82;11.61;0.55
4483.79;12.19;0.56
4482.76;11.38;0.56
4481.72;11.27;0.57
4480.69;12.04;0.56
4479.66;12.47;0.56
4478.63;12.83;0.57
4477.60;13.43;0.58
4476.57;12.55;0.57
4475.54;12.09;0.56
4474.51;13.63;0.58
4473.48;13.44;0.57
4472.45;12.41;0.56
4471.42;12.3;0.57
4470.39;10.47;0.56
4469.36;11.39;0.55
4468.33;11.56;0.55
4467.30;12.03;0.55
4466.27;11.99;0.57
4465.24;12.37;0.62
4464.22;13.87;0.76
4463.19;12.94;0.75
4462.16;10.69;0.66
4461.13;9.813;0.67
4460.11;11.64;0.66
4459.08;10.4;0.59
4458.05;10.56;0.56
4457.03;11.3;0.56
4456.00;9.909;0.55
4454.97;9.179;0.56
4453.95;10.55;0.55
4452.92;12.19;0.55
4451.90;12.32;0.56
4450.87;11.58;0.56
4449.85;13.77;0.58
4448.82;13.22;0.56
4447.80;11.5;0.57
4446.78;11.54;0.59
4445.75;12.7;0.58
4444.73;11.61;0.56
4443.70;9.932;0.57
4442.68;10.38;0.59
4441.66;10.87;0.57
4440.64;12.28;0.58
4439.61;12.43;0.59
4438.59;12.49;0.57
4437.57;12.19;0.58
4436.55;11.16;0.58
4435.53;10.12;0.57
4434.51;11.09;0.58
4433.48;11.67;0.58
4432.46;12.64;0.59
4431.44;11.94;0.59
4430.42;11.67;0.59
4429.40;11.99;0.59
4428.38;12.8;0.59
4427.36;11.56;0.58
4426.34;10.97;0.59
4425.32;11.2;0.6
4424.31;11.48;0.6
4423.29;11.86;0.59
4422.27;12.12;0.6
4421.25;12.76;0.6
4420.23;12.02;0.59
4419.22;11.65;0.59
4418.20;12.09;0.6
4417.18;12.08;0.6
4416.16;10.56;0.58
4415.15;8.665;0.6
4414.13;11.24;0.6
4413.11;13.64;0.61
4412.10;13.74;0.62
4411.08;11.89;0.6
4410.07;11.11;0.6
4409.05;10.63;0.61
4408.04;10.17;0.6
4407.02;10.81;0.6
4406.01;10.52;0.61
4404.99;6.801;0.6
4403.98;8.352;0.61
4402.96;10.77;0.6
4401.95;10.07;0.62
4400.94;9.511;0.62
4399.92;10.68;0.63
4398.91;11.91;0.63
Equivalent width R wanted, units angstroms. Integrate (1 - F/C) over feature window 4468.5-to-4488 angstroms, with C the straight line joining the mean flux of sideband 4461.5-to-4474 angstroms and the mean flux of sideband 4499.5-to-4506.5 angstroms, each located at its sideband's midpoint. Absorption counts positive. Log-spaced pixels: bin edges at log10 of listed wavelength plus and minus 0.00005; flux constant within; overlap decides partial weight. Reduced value 0.1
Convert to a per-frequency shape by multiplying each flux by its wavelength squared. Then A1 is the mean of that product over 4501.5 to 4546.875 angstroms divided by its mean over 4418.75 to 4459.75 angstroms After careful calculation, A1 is 1.11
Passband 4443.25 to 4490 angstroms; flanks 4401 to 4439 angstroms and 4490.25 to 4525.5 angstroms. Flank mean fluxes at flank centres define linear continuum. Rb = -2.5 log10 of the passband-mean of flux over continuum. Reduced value 0.01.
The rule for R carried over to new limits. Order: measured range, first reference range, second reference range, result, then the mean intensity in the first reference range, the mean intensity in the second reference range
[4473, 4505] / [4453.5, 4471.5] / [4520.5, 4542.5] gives -2.1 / 11.3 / 12.1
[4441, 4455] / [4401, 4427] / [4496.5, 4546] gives -0.1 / 11.1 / 12.4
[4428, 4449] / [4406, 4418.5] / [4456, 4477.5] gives -0.2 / 11.3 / 11.9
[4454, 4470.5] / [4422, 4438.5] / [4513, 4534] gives 0.8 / 11.7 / 12.1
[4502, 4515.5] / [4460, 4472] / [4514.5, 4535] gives -1.0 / 11.8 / 12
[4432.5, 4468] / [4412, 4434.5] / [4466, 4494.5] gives 1.2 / 11.8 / 12.2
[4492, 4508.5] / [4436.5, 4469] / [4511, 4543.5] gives -0.6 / 11.6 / 12.3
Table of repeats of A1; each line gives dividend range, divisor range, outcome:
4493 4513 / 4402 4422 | 1.19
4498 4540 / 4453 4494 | 1.07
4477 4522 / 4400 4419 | 1.21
